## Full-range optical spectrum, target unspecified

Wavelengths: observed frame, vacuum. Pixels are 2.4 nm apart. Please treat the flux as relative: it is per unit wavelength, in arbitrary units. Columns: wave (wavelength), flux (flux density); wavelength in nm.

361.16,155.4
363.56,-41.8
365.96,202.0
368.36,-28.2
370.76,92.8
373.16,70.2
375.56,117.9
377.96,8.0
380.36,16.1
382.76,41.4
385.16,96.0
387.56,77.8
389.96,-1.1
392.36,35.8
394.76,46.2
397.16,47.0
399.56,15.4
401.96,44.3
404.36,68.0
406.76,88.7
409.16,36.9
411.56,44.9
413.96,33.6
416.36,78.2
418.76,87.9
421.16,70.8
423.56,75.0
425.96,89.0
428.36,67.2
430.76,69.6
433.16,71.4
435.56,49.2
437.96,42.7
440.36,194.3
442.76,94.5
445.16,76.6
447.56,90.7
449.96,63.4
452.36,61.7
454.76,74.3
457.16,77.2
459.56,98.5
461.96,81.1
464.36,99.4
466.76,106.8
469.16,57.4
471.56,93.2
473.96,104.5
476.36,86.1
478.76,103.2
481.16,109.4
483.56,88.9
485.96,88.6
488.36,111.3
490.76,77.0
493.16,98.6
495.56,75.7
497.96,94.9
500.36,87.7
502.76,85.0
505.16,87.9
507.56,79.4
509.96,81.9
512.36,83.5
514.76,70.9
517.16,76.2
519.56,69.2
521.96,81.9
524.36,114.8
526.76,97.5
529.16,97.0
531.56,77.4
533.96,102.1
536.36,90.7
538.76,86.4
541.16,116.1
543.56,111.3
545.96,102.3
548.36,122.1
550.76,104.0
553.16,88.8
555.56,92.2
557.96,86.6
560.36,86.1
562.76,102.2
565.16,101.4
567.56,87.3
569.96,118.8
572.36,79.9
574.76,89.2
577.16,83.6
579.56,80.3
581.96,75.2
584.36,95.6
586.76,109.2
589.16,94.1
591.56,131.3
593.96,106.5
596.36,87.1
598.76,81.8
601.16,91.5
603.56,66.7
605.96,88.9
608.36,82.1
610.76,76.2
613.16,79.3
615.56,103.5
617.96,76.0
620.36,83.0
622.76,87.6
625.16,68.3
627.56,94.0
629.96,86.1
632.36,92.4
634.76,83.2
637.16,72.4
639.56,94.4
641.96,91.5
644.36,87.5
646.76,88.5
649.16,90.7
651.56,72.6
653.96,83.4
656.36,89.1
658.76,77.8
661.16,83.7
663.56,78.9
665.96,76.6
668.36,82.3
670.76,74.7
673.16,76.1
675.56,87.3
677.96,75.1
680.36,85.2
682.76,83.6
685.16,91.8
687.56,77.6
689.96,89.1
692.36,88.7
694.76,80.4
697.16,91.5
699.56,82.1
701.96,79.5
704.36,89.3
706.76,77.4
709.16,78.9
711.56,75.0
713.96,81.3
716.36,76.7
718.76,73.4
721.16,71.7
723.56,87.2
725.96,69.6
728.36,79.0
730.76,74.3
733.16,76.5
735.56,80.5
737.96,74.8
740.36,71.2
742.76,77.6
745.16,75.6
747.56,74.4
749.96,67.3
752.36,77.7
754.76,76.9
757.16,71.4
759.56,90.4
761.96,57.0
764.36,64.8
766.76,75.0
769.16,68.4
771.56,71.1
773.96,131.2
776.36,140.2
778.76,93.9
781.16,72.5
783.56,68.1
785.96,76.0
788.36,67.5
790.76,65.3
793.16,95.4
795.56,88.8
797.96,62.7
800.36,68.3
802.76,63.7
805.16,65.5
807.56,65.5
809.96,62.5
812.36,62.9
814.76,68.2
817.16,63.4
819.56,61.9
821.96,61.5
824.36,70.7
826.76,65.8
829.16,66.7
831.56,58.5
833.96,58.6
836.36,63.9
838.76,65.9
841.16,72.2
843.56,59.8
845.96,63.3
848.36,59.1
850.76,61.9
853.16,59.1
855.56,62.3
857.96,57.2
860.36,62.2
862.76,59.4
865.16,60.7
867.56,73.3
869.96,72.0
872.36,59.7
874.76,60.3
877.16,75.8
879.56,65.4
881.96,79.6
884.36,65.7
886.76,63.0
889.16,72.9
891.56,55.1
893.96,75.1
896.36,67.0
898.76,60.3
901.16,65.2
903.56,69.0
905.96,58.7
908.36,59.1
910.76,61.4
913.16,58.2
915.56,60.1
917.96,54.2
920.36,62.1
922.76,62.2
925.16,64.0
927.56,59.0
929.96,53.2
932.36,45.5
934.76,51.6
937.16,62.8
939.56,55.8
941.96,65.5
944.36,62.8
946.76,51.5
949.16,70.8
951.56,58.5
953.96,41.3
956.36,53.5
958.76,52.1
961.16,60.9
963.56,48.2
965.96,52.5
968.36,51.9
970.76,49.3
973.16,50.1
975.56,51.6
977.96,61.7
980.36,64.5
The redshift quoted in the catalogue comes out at 0.181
